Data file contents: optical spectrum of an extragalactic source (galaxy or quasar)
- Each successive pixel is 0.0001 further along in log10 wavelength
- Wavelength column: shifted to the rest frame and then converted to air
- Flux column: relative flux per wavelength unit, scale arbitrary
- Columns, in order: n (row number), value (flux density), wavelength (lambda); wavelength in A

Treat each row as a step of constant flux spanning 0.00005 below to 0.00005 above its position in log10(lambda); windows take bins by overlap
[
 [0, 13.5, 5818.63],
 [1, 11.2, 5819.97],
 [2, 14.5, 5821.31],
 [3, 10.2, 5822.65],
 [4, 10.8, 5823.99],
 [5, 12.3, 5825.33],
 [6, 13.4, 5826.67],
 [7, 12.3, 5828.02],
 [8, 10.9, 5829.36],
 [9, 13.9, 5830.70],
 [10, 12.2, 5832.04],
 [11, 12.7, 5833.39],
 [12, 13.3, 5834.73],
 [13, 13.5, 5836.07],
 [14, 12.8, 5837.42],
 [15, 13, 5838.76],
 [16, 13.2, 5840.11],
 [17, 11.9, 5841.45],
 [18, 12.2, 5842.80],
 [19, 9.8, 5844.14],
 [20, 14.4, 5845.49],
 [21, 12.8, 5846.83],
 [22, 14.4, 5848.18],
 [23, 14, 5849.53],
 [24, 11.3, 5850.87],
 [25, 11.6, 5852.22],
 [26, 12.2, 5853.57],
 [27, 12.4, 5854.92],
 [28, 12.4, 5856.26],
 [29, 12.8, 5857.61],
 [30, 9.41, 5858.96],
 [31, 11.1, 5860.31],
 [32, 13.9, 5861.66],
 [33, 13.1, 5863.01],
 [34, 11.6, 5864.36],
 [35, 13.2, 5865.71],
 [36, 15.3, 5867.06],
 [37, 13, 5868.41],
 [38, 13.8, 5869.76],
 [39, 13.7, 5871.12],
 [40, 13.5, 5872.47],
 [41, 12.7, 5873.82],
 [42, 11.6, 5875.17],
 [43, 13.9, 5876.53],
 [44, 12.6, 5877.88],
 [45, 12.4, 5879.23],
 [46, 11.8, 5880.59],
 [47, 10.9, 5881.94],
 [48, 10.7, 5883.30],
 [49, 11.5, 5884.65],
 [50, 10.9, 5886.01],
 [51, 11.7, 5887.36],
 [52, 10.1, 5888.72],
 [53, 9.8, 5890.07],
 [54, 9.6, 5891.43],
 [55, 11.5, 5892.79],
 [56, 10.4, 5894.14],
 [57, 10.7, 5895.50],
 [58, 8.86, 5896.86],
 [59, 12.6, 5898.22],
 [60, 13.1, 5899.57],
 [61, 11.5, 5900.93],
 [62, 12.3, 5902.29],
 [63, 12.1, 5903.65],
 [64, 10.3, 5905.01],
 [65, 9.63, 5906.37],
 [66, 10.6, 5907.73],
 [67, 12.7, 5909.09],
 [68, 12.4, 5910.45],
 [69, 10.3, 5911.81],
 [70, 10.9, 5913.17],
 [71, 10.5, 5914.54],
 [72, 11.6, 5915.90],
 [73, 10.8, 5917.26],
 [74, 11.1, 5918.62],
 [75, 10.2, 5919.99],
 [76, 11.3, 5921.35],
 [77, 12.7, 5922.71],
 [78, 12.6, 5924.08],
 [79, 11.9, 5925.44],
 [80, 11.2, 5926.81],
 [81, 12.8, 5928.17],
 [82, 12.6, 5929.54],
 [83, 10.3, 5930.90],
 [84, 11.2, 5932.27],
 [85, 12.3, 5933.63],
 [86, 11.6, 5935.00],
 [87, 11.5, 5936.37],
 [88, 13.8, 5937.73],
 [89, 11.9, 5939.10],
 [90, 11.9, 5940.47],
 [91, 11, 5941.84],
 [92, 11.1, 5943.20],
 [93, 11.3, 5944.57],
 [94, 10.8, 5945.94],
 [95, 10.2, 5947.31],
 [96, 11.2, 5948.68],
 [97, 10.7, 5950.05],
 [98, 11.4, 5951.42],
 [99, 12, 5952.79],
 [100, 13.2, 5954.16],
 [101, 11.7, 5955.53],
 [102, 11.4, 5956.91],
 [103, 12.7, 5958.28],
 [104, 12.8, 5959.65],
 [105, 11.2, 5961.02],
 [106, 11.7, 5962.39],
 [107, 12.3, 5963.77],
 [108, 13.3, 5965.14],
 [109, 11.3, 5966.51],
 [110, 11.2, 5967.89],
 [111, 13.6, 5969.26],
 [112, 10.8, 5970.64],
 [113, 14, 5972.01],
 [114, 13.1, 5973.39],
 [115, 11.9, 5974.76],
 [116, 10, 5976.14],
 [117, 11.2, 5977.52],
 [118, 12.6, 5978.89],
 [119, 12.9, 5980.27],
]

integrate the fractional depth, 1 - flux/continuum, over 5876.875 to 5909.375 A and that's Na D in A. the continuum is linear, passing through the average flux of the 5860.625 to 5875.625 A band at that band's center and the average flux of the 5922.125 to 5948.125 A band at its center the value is 3.7 A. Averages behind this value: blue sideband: 13.2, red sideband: 11.7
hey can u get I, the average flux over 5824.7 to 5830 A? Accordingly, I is 12.2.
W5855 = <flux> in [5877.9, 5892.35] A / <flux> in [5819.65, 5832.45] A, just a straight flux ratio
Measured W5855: 0.90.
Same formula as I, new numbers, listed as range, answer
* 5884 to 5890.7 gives 10.8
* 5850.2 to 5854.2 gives 11.7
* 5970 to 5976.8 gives 12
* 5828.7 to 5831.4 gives 12.4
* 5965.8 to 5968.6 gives 11.3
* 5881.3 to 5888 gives 11.1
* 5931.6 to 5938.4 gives 12.1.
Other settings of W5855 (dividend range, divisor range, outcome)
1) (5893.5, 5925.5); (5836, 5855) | 0.89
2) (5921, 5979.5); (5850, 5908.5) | 1.00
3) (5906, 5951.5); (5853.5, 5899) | 0.96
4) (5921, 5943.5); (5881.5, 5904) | 1.07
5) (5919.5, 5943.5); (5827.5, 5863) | 0.94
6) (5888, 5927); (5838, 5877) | 0.88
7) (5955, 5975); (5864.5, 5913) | 1.04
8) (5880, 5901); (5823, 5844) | 0.88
